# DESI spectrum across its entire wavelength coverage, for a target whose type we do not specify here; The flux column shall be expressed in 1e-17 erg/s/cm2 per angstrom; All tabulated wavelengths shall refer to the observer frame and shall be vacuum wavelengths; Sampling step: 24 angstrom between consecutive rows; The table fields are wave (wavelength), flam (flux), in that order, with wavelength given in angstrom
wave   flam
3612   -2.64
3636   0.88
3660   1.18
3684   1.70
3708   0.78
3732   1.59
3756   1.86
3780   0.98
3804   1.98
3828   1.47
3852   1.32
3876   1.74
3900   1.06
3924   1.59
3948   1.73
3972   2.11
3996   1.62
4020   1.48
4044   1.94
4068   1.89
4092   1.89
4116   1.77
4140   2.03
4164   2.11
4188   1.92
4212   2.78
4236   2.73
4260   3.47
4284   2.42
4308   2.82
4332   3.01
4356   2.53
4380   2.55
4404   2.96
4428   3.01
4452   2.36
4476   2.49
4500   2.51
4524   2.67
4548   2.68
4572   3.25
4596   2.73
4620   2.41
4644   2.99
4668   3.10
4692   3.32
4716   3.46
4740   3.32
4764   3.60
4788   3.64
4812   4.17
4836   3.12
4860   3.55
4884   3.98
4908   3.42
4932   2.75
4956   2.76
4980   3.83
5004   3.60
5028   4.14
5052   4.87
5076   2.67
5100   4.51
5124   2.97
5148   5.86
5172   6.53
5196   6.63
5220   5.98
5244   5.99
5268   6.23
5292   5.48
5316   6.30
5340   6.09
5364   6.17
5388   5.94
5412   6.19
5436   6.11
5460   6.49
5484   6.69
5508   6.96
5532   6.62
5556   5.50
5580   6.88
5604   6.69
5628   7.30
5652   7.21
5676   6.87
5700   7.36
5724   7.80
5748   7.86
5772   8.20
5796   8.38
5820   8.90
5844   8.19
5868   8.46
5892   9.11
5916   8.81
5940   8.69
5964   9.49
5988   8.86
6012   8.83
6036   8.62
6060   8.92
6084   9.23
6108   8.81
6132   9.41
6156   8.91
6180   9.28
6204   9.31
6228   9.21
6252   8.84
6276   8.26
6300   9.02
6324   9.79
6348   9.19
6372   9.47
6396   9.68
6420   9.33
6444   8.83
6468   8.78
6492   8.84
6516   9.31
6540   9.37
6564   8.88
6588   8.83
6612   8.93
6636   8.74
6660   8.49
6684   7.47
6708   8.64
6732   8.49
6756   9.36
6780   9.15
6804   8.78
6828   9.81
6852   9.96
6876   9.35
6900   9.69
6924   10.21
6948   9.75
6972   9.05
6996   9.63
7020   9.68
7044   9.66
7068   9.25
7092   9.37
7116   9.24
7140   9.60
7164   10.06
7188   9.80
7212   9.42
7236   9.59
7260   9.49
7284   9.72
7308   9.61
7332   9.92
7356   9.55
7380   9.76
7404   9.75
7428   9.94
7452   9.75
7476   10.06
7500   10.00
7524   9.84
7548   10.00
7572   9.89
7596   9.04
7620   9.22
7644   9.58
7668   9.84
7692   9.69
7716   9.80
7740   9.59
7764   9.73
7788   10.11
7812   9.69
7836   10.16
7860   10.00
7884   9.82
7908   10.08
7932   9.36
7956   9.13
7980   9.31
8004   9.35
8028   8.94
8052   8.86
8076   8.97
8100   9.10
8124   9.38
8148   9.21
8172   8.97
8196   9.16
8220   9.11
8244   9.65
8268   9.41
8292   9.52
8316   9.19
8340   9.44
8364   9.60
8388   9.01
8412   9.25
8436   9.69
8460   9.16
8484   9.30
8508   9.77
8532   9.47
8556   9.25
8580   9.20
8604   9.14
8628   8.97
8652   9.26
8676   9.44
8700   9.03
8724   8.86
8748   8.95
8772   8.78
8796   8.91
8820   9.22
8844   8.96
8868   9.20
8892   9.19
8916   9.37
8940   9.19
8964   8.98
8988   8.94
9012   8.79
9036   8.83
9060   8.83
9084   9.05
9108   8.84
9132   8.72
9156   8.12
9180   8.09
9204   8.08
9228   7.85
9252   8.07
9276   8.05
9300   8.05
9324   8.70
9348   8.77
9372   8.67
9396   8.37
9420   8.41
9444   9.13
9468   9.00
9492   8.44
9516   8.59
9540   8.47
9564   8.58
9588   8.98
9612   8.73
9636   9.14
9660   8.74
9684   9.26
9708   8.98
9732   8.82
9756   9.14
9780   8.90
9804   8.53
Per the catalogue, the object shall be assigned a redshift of 0.290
